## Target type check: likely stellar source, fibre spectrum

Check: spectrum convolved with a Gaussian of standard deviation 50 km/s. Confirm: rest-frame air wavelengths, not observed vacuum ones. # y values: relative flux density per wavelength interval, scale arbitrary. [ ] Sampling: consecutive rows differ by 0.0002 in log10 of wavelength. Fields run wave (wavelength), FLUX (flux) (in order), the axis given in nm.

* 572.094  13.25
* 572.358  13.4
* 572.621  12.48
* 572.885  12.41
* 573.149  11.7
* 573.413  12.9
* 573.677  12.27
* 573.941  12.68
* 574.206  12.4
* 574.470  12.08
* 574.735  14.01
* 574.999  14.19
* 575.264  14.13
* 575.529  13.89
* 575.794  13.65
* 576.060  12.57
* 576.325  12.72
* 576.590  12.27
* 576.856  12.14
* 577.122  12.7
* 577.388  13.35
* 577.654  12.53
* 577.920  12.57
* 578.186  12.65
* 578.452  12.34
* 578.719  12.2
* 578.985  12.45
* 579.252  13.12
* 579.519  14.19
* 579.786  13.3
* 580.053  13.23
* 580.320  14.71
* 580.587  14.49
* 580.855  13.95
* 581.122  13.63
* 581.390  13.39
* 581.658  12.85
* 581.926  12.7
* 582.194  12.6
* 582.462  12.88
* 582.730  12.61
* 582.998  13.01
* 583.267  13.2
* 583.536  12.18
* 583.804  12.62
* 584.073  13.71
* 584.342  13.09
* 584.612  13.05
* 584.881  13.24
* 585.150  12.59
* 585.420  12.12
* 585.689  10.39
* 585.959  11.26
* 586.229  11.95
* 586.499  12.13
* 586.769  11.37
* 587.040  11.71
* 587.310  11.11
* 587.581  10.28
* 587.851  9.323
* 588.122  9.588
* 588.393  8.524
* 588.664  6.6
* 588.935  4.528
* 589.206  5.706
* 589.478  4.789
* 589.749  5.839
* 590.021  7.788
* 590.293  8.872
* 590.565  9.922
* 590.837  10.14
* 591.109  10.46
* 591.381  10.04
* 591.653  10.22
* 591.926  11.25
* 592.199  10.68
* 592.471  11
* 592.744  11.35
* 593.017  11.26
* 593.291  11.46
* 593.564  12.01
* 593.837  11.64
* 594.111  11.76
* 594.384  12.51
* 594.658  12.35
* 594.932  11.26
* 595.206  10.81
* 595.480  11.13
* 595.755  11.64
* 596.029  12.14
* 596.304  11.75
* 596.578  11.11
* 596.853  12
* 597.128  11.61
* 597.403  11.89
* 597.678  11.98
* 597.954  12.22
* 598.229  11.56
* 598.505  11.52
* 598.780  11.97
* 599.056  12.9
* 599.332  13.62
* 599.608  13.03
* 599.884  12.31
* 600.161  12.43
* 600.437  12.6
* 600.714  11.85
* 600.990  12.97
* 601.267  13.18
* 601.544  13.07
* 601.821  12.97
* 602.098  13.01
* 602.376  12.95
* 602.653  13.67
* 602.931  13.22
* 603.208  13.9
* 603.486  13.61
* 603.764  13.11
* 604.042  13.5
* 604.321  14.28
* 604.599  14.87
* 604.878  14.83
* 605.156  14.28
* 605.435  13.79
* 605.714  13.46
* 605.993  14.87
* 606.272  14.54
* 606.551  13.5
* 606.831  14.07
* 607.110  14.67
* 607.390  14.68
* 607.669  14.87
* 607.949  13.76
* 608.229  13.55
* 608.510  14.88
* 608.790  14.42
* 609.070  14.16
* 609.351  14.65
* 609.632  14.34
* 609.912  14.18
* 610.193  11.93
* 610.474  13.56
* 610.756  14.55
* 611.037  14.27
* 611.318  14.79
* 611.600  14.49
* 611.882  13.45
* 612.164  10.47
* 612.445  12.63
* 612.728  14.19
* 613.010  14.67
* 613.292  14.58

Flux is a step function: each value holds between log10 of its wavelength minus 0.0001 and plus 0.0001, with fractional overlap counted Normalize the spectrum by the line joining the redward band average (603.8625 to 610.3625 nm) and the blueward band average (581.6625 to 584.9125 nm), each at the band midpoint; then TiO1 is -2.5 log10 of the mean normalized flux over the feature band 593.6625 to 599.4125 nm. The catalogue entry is 0.15 mag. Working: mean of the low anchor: 12.9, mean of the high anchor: 14.2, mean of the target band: 11.9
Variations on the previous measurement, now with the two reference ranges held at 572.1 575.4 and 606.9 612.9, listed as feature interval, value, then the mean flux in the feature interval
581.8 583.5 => 0.03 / 12.8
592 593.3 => 0.21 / 11.1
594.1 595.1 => 0.13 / 12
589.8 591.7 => 0.38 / 9.44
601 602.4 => 0.05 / 13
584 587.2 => 0.09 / 12.2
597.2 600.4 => 0.11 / 12.3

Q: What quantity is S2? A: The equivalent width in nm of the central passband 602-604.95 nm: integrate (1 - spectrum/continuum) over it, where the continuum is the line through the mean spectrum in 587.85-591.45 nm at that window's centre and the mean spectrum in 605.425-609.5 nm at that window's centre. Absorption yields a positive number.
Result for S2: -0.20 nm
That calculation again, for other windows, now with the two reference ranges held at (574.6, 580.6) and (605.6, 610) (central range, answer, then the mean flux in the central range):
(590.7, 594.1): 0.68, 11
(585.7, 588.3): 0.50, 10.9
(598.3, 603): 0.43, 12.8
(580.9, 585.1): 0.12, 13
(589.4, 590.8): 0.60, 7.74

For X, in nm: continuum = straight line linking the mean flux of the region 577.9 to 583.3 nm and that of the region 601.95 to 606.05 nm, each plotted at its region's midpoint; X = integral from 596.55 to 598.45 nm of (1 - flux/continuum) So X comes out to 0.25 nm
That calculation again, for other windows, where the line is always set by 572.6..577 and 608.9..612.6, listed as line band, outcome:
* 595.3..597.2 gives 0.25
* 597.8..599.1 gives 0.14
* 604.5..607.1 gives -0.14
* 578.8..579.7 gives -0.02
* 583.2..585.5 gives 0.03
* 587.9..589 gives 0.46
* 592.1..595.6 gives 0.47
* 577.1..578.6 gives 0.03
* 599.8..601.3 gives 0.10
